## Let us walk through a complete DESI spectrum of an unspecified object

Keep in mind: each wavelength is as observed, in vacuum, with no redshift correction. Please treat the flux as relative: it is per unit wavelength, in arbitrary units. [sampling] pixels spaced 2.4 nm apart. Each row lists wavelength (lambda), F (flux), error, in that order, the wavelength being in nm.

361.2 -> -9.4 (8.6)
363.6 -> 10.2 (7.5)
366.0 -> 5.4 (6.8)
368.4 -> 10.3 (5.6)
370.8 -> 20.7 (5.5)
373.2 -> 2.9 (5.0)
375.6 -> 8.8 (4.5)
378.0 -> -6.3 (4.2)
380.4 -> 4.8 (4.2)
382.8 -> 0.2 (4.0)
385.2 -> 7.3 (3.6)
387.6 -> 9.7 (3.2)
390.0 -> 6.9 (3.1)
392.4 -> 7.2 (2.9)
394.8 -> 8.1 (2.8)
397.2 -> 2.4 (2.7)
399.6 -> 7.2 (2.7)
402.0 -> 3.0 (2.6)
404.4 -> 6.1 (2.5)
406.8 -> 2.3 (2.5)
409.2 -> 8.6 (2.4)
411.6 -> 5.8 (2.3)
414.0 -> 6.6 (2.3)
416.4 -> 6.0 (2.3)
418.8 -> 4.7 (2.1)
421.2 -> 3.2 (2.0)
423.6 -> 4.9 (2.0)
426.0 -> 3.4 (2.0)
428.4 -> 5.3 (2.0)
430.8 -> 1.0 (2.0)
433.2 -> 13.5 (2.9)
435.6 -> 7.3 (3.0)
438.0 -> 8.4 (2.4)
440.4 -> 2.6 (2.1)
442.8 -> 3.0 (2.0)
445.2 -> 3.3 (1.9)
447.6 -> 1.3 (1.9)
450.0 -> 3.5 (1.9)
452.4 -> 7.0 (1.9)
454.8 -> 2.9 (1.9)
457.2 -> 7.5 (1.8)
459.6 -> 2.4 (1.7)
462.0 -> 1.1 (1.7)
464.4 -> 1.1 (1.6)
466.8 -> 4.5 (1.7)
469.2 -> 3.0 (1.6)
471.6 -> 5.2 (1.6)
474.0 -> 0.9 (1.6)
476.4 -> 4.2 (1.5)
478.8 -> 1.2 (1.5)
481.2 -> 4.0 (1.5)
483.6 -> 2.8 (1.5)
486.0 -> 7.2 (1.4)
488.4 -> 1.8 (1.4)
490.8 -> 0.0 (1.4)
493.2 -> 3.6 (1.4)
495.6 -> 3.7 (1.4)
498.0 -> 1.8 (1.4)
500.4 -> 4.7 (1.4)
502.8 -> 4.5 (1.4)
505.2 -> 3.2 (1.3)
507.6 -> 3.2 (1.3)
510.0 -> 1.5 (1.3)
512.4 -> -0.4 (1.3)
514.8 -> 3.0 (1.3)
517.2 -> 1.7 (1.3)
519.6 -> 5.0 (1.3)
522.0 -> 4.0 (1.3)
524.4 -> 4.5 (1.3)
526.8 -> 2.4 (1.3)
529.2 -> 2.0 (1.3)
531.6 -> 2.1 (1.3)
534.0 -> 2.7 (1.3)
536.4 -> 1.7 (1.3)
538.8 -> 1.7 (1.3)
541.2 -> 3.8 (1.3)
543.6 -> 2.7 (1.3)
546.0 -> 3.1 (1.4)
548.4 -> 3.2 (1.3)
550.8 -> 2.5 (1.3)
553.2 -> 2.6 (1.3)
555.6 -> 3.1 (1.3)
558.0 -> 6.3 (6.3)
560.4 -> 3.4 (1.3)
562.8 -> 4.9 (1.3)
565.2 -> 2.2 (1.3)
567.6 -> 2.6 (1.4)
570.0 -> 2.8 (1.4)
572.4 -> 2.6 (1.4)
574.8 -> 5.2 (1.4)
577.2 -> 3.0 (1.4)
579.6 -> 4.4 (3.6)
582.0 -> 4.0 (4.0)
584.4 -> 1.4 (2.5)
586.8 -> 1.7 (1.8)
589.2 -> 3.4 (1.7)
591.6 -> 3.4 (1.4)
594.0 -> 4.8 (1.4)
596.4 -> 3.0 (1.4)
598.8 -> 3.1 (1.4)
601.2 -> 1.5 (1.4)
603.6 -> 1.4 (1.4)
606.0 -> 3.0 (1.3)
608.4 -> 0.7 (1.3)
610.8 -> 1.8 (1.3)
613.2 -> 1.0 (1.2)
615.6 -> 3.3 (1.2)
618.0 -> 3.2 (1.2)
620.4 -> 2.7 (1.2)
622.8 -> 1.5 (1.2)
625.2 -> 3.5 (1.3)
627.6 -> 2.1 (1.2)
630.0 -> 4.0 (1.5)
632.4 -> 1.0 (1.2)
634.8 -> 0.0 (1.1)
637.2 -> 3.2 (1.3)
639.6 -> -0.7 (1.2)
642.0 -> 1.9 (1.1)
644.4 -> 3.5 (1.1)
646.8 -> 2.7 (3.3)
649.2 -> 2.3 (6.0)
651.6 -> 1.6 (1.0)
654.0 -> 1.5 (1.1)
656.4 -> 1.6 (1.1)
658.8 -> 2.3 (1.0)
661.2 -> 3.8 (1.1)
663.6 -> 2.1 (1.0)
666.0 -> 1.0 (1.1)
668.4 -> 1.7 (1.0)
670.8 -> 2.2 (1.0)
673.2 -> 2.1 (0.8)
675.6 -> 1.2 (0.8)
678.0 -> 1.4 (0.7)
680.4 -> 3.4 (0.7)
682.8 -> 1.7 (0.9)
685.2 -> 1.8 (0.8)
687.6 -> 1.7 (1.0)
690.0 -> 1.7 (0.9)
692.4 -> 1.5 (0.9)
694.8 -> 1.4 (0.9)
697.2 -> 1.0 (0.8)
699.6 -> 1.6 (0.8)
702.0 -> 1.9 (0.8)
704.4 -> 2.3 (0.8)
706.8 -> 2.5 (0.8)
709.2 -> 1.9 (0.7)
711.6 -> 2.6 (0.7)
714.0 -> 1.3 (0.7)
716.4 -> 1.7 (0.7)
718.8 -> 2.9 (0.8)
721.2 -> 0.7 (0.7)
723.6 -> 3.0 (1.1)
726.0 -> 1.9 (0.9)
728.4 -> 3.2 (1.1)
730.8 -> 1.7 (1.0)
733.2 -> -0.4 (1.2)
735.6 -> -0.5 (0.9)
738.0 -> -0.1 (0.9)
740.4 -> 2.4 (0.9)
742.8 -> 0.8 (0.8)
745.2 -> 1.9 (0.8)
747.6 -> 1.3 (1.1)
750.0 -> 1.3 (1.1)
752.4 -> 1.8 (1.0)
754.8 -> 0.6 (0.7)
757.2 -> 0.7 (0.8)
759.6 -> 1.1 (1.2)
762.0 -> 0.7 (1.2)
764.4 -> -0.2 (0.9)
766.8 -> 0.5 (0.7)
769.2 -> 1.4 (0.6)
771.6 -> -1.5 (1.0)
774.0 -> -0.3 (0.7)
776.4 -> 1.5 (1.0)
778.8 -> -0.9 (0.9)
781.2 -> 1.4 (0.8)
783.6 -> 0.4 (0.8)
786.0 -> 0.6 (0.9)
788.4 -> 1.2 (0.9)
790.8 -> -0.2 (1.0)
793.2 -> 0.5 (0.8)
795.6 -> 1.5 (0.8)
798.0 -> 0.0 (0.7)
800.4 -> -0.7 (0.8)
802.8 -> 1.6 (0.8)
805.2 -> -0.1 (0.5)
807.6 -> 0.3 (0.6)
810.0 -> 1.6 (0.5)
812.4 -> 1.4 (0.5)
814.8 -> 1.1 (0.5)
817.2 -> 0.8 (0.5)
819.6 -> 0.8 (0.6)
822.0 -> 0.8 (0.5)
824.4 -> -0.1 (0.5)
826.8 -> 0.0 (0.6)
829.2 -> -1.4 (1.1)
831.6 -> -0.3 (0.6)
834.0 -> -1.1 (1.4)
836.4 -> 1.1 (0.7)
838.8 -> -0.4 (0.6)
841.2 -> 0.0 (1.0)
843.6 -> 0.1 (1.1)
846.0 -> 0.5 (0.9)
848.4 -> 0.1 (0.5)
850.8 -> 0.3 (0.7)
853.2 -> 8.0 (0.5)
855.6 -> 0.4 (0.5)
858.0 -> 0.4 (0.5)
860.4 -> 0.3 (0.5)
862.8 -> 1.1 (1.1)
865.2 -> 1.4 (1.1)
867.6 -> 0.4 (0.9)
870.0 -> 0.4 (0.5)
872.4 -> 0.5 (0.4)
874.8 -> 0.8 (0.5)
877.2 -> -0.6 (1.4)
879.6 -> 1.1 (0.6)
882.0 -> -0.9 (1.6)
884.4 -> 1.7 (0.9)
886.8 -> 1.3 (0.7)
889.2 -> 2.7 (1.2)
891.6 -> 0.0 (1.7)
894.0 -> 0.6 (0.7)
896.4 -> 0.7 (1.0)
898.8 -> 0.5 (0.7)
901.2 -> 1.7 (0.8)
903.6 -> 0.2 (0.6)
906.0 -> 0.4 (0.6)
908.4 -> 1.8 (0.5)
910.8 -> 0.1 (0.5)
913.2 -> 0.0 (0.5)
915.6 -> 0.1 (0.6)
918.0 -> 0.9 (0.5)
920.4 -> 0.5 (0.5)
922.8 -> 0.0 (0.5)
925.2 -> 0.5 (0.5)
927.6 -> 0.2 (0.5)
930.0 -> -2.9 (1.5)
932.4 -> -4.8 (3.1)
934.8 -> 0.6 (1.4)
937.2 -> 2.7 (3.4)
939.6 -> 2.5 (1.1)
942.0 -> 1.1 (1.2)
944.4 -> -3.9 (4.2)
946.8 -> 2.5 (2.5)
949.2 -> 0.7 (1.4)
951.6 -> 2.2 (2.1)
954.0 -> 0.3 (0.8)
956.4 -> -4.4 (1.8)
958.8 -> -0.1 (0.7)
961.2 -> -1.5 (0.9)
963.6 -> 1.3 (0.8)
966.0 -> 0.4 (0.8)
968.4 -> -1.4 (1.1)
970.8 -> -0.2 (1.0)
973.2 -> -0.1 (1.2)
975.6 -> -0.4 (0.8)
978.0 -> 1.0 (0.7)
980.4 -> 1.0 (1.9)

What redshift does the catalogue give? 1.288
